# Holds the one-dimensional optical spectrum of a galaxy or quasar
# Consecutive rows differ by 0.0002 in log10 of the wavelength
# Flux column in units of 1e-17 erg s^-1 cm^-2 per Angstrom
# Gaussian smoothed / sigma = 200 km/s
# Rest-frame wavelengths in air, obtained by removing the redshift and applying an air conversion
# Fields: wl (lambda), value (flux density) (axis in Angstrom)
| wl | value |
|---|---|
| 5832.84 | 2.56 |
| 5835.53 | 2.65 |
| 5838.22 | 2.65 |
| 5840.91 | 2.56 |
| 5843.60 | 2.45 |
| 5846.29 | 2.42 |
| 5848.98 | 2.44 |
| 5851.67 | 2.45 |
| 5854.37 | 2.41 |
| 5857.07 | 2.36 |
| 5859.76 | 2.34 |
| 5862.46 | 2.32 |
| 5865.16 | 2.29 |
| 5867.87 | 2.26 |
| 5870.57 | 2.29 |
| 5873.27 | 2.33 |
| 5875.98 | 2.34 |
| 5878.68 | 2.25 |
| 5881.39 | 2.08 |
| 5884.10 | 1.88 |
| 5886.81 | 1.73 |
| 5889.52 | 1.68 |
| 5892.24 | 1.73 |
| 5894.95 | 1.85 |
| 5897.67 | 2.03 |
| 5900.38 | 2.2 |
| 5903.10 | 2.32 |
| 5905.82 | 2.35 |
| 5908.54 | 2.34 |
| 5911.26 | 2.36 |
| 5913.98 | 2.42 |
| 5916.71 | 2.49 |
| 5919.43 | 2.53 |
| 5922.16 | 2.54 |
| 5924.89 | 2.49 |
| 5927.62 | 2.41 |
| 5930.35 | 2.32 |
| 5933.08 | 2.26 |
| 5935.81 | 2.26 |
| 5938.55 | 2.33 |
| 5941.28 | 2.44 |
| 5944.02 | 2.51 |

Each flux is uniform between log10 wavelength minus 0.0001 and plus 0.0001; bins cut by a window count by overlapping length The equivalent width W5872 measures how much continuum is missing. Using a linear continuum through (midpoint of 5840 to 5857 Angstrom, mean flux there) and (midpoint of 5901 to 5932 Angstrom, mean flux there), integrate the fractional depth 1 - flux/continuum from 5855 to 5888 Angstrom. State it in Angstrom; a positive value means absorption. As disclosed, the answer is 3.0 Angstrom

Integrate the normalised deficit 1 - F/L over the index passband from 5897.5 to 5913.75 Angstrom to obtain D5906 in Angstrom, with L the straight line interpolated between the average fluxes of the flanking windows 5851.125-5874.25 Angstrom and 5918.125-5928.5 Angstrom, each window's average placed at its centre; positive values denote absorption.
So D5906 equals 1.0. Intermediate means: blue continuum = 2.33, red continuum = 2.49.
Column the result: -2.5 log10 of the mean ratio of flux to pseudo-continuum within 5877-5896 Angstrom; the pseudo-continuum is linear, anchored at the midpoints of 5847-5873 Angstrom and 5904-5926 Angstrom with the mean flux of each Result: 0.25 mag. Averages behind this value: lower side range 2.35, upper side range 2.44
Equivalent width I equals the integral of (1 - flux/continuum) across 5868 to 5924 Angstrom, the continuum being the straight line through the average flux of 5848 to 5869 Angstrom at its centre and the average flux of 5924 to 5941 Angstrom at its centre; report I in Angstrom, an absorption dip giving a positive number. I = 3.8 Angstrom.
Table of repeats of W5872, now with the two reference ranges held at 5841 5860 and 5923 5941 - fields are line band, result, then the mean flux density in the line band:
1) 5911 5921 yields -0.4 Angstrom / 2.46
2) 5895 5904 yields 1.0 Angstrom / 2.13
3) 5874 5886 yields 1.4 Angstrom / 2.13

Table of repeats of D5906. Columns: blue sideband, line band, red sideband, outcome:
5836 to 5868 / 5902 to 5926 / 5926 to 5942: -0.7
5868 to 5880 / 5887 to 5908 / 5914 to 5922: 3.4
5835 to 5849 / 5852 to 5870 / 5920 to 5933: 1.2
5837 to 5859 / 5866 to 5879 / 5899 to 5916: 0.6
